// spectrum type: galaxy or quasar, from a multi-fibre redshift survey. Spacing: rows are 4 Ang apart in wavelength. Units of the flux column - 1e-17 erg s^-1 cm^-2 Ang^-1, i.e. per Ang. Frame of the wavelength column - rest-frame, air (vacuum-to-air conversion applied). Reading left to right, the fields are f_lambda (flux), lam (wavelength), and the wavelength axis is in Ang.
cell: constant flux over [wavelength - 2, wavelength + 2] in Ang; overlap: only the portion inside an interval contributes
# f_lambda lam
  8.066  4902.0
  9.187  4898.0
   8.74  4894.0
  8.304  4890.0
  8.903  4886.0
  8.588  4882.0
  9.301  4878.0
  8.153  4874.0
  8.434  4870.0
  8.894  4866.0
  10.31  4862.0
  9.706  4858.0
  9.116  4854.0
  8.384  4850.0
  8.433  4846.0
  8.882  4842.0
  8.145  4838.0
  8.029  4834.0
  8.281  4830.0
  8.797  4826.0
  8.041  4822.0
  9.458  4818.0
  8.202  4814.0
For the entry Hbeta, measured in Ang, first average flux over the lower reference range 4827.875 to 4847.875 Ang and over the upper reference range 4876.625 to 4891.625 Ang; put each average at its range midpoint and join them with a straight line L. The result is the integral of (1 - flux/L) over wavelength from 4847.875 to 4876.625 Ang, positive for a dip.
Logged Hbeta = -1.5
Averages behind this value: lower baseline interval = 8.36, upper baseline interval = 8.76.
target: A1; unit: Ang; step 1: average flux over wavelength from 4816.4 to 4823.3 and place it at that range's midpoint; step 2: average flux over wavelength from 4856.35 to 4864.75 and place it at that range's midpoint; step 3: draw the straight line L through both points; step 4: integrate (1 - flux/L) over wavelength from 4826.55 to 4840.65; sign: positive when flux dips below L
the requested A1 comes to 1.4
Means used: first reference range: 8.78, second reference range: 9.92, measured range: 8.25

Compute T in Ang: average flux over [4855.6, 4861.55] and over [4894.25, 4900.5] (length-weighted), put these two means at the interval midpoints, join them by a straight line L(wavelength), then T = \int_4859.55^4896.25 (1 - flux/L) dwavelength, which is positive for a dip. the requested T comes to 2.11 Ang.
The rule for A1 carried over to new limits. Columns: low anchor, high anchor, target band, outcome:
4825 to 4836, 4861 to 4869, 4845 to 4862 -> -0.13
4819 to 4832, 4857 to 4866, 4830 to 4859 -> 1.76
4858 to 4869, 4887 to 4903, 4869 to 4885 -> 0.84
